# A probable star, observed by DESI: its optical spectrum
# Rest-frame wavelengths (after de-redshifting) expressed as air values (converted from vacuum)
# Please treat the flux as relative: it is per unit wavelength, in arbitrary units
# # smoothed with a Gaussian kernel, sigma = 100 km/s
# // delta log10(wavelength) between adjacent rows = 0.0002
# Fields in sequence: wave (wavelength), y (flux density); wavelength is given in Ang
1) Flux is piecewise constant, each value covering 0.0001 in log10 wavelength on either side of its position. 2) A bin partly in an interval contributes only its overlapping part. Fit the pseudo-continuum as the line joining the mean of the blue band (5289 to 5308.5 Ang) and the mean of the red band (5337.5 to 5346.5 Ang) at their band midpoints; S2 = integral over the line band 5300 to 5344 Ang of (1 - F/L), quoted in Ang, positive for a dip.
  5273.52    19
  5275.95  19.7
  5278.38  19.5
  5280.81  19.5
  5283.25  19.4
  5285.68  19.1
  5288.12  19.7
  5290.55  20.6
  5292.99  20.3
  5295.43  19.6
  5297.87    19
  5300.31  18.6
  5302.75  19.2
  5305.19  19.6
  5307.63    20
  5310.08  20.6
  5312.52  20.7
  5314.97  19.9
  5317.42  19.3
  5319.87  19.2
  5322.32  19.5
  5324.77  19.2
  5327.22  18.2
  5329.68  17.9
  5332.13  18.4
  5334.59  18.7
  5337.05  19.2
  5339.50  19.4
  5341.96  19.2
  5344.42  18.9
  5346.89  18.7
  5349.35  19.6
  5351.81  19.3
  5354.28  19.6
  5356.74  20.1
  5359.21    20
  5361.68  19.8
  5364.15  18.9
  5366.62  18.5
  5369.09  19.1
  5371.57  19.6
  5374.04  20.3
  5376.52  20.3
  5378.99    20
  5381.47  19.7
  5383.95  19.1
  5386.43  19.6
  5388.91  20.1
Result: 0.2 Ang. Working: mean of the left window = 19.6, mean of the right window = 19.1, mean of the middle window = 19.3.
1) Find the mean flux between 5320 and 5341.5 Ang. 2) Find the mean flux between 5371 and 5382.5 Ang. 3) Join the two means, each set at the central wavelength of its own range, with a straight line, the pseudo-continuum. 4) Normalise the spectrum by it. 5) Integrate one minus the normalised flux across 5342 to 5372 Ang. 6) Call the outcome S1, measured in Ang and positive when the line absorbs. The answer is 0.3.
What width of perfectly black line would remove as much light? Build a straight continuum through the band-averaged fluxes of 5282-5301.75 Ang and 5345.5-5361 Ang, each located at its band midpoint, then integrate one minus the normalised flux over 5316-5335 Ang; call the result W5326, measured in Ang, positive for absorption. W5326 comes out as 0.7 Ang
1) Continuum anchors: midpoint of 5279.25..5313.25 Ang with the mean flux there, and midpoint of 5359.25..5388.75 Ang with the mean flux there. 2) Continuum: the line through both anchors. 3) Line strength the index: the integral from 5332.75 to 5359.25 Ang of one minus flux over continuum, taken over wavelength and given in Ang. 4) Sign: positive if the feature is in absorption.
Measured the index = 0.45 Ang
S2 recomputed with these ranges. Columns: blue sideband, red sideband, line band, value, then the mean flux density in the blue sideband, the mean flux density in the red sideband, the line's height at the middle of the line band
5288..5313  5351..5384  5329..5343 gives 0.6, 19.8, 19.6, 19.7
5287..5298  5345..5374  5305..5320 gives -0.2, 19.9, 19.4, 19.8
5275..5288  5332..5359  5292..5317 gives -0.5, 19.4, 19.3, 19.4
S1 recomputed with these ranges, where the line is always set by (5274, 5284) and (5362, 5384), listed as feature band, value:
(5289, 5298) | -0.22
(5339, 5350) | 0.22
